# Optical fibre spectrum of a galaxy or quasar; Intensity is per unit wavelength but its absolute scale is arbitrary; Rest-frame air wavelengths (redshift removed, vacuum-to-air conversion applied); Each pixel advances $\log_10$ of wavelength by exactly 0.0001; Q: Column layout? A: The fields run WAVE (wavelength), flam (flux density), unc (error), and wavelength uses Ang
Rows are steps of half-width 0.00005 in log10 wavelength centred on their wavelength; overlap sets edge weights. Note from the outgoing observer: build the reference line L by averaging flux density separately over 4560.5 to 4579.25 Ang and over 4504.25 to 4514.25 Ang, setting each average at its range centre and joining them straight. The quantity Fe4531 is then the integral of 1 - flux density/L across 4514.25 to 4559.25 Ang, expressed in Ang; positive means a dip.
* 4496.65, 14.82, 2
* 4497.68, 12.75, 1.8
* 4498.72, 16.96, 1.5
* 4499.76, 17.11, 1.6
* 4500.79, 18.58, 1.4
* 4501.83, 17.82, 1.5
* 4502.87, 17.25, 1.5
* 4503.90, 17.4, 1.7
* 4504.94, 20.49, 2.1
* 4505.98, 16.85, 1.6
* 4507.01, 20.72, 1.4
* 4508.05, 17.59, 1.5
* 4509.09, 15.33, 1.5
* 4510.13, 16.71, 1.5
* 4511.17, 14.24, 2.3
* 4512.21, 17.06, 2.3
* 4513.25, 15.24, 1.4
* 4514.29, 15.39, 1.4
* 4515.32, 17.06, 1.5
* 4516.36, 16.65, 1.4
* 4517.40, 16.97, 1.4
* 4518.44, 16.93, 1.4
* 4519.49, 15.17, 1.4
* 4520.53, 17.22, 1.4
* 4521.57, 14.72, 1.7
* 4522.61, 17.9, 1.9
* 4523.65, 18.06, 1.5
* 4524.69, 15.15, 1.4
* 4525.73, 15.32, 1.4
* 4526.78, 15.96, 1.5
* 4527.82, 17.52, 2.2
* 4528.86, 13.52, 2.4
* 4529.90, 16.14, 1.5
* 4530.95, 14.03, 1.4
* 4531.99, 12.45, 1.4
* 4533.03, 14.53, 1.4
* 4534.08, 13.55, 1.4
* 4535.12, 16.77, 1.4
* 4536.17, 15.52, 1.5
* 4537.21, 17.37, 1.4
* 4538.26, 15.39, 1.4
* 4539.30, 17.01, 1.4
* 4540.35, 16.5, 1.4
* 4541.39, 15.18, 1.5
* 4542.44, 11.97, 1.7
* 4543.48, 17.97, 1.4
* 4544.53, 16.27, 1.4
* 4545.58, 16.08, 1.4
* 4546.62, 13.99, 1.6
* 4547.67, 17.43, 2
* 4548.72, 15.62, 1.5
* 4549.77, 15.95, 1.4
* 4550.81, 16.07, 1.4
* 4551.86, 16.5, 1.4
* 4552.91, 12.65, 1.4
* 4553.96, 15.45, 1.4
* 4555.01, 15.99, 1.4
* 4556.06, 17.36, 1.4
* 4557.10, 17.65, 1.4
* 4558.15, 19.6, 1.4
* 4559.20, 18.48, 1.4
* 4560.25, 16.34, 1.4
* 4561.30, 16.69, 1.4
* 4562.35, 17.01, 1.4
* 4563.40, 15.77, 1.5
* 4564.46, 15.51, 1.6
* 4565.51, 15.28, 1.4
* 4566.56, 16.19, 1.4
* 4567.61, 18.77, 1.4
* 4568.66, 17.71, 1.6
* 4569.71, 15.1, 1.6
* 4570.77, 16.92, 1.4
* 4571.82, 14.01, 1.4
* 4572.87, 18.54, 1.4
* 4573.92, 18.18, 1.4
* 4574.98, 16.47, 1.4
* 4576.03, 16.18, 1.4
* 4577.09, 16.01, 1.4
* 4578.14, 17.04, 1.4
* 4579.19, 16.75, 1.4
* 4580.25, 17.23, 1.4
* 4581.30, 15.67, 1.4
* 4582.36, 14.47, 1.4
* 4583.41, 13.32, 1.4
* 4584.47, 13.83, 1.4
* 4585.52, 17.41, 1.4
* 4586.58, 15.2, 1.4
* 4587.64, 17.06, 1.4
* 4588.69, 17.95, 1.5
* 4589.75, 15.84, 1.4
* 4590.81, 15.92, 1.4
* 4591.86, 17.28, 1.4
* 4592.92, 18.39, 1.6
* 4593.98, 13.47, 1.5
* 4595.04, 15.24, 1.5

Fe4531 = 2.3 Ang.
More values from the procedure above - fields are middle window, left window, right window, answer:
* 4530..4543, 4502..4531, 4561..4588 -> 1.1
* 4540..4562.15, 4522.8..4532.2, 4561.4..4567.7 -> -0.3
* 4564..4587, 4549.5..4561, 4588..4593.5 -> 0.9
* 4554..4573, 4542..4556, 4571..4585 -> -1.1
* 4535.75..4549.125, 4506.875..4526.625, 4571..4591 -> 0.4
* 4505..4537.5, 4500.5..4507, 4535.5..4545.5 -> 2.0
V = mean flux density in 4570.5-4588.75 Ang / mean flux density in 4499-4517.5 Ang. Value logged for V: 0.94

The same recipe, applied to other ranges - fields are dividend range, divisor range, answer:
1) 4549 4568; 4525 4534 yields 1.11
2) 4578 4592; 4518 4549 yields 1.02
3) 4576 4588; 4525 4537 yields 1.05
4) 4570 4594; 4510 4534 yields 1.03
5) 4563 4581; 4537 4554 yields 1.05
